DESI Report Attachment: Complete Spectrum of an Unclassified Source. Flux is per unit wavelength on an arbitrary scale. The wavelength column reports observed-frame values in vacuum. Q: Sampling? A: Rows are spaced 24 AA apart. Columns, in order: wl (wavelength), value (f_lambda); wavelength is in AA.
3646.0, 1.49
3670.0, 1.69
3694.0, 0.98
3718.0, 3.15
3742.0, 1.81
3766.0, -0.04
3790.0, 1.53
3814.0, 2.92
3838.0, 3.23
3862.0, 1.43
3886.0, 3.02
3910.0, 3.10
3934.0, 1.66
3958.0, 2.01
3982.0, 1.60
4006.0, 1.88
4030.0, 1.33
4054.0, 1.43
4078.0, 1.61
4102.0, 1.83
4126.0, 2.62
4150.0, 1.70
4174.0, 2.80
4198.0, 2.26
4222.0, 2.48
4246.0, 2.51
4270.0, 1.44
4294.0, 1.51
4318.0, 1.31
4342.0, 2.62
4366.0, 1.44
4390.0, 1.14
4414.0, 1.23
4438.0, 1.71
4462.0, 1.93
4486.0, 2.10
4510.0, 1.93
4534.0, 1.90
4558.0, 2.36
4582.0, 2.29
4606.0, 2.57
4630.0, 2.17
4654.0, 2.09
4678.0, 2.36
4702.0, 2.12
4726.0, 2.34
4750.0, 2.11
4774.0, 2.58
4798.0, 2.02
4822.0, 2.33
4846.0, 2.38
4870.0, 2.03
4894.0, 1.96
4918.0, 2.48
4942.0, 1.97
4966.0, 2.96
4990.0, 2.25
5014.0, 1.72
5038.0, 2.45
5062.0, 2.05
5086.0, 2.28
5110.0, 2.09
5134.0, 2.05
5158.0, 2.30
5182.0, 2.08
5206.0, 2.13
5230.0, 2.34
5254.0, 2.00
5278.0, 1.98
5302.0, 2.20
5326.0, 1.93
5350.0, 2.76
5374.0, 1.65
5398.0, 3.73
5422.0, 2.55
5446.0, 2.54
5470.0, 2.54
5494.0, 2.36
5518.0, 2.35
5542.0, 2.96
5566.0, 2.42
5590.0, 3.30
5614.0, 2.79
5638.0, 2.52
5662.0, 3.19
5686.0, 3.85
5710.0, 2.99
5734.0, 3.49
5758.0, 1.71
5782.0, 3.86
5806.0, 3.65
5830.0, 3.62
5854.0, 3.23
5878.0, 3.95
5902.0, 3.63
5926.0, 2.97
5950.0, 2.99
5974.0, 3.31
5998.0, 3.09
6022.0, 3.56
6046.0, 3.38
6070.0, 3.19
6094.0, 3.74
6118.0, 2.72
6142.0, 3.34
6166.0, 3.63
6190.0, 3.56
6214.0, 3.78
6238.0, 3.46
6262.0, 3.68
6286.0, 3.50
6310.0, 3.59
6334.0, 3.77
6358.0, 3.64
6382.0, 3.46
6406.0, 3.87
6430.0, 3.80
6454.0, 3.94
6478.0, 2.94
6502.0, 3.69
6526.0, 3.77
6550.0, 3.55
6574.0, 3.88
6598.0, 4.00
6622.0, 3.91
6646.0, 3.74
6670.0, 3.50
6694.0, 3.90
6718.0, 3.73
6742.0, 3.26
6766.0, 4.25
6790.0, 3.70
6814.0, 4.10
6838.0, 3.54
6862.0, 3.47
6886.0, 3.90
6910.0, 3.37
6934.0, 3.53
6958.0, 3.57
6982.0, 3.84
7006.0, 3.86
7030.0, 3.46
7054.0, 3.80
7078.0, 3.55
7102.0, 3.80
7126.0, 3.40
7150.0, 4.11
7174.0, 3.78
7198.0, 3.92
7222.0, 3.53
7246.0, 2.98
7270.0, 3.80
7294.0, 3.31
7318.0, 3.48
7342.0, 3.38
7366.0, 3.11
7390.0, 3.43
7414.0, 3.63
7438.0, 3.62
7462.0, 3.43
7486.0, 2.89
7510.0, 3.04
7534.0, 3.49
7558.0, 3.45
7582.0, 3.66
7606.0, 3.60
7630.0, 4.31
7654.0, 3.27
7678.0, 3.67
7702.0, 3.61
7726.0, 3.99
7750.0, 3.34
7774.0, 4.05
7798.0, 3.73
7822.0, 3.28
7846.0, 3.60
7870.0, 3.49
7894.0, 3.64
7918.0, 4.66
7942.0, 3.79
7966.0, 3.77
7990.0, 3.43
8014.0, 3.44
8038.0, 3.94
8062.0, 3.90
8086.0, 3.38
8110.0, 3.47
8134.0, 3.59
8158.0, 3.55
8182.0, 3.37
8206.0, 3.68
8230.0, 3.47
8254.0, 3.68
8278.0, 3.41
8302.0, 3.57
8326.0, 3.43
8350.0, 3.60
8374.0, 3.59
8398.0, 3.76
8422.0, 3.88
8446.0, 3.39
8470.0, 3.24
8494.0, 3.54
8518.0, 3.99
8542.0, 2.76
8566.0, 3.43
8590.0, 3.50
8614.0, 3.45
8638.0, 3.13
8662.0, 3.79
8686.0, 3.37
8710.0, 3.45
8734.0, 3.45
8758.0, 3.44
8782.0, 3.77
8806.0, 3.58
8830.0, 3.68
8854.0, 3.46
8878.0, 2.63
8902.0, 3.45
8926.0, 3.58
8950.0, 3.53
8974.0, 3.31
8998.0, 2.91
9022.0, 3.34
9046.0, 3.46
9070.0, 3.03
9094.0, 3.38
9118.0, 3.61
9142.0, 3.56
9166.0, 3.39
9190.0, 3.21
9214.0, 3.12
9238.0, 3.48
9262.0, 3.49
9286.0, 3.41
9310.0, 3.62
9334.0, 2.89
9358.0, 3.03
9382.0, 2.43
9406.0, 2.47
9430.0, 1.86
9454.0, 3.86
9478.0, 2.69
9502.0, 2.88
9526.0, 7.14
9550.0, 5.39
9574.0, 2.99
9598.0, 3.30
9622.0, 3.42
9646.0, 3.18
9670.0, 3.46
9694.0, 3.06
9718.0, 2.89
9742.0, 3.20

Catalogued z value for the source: 0.450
